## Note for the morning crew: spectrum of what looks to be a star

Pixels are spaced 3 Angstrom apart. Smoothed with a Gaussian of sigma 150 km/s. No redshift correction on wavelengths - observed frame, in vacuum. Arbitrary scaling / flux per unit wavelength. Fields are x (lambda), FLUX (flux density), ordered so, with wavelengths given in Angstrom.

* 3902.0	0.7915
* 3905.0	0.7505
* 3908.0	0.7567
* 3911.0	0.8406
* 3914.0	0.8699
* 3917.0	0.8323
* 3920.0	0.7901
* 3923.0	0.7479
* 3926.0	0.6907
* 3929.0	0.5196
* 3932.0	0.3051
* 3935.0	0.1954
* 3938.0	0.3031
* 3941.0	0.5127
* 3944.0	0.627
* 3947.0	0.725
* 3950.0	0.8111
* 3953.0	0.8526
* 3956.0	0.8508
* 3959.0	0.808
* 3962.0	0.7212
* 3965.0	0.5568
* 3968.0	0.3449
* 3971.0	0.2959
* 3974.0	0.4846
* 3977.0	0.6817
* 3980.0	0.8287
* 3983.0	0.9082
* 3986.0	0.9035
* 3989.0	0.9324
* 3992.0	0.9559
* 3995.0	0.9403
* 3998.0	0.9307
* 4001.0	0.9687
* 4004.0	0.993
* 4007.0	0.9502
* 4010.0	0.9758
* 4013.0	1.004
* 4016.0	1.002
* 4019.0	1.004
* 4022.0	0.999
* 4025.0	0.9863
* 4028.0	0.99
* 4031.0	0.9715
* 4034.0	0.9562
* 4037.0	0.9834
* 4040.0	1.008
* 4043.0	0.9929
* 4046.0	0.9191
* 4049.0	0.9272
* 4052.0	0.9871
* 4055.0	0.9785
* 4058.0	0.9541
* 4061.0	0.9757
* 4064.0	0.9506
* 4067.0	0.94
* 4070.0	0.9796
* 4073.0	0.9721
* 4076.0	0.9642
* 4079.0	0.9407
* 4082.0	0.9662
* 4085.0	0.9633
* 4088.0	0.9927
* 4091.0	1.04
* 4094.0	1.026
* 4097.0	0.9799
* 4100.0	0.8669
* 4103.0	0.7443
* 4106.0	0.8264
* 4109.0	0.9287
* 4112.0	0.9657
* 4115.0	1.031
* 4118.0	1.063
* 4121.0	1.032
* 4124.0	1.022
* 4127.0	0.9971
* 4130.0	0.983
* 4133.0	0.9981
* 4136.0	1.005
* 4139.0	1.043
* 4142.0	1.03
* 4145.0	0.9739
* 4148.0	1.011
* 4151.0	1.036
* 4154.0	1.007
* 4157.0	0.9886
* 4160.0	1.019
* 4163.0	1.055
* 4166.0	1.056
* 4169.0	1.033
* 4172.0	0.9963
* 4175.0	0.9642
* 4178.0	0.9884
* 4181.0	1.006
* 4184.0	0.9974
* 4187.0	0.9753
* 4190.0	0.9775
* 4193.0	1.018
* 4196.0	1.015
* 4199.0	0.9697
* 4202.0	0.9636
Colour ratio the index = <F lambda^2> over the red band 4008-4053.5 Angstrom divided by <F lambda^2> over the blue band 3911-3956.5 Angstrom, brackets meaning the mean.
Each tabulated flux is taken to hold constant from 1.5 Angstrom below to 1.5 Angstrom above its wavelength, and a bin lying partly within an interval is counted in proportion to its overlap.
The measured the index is 1.60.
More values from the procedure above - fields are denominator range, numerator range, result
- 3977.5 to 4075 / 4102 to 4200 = 1.10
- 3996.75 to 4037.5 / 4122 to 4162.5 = 1.10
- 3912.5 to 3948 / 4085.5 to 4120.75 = 1.76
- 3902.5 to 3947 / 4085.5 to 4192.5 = 1.75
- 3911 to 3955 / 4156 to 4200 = 1.78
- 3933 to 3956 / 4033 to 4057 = 1.73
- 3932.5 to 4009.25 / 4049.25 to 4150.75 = 1.44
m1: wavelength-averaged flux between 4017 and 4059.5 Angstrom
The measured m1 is 0.976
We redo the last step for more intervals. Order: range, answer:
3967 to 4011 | 0.81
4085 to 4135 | 0.969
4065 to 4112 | 0.943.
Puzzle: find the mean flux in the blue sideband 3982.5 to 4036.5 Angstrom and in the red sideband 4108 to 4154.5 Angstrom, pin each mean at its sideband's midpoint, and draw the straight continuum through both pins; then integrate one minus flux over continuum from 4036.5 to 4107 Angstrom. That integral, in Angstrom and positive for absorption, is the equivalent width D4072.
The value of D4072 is 2.4 Angstrom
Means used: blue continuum 0.966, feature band 0.954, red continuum 1.01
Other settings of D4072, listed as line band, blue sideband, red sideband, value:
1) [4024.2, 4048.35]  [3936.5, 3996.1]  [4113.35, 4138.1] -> -3.9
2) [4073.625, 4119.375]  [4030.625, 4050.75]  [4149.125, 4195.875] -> 1.4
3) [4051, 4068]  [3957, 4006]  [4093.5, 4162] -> -1.6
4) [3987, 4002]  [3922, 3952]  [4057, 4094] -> -4.6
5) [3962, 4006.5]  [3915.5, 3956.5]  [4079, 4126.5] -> -2.7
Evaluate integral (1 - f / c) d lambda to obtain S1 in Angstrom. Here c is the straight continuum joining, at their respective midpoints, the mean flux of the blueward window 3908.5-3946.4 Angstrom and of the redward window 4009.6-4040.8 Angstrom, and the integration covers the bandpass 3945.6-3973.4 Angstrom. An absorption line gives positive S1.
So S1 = 2.62 Angstrom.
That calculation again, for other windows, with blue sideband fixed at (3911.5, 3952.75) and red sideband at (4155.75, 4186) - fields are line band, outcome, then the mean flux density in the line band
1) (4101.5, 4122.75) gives -0.6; 0.943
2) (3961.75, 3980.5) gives 4.2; 0.534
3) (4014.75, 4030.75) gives -4.7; 0.994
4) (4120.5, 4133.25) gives -0.9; 1.01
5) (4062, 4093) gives -4.1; 0.972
